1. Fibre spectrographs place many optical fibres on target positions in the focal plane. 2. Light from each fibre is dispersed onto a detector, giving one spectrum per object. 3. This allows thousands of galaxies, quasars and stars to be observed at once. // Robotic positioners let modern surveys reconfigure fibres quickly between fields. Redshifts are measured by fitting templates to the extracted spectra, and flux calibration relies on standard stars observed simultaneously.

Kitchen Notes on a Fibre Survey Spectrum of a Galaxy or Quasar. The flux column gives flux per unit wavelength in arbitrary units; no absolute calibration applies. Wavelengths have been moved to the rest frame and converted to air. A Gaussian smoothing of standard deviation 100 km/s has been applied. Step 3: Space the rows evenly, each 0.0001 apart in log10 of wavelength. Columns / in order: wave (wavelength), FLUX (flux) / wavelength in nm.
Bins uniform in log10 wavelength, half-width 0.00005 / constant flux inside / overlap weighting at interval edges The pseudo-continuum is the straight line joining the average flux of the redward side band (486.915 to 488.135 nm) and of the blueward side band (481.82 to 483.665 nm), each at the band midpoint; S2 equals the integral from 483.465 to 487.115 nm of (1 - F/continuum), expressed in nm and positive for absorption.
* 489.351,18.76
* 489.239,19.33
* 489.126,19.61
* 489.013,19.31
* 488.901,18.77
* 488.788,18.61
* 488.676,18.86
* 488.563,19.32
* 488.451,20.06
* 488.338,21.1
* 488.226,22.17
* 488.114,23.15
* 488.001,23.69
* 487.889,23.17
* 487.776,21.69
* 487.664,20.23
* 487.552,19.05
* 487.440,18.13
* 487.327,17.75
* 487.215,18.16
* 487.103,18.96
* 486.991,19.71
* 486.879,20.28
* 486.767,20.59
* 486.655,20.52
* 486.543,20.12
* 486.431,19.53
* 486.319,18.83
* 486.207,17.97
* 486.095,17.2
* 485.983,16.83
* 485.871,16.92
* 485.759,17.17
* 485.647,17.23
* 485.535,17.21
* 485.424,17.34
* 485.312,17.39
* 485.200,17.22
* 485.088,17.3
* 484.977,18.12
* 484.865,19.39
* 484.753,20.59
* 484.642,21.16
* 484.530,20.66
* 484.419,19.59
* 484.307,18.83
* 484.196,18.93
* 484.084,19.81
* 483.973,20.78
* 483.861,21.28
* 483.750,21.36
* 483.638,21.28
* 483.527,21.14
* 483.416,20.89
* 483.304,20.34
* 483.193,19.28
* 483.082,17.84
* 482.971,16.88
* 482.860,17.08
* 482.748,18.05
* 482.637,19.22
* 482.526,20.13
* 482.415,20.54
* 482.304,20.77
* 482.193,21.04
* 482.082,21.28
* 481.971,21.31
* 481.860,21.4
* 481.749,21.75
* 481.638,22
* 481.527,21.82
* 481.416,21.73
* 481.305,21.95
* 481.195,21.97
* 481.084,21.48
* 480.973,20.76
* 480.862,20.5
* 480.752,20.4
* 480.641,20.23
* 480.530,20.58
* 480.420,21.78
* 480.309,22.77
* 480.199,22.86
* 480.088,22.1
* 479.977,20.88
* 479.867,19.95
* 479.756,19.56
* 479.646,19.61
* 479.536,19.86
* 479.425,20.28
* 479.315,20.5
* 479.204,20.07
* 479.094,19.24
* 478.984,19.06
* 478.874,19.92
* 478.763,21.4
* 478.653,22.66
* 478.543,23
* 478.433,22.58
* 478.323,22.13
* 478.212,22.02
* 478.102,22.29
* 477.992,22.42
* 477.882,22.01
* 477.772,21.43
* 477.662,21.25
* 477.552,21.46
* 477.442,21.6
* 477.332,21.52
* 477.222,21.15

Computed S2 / 0.17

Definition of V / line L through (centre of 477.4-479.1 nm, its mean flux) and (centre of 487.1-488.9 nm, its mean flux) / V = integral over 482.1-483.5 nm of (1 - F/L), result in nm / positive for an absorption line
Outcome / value 0.10 nm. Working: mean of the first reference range 21.6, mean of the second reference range 20.2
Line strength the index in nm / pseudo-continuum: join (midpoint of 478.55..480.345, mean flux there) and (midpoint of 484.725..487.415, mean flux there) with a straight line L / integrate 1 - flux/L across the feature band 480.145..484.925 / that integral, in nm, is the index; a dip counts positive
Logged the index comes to -0.22 nm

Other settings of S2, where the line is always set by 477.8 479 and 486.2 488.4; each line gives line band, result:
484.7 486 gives 0.182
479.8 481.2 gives 0.017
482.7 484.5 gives 0.114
